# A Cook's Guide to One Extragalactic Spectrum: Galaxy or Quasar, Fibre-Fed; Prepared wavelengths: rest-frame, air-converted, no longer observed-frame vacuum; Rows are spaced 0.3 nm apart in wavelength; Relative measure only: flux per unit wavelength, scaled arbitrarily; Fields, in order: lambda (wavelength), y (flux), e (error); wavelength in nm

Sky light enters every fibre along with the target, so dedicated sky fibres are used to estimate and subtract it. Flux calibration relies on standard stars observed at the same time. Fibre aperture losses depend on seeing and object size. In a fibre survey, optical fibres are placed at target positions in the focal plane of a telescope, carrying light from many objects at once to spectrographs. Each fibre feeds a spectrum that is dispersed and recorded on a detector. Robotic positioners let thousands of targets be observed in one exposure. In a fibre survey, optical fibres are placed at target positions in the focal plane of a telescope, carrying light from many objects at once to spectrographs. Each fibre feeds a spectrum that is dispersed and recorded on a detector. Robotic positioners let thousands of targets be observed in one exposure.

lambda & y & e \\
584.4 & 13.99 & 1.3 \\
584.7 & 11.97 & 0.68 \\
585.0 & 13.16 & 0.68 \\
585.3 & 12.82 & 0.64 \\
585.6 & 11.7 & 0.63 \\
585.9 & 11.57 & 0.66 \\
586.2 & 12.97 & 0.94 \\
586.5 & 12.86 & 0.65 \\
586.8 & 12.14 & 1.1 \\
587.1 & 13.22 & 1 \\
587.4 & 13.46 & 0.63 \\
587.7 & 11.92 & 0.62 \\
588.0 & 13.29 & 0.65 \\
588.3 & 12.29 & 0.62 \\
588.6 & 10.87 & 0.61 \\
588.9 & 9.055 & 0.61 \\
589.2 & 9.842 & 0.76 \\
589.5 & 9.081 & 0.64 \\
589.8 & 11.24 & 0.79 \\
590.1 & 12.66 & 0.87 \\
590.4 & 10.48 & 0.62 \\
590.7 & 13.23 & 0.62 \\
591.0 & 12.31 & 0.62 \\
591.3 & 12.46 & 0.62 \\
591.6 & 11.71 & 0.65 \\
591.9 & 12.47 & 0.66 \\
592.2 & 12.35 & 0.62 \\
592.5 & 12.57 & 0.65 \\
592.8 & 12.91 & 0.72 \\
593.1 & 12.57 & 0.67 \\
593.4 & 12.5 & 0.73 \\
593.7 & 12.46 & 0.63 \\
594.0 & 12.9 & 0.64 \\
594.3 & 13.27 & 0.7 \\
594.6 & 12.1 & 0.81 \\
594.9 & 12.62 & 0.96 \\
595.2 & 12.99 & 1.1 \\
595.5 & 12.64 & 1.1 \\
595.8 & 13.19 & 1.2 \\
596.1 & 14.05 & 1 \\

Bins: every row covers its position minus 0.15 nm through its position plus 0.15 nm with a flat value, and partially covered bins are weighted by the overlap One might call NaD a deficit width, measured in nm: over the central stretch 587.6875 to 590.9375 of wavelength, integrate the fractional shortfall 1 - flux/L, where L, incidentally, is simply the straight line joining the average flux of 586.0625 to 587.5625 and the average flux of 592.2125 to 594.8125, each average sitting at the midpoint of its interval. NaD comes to 0.39 nm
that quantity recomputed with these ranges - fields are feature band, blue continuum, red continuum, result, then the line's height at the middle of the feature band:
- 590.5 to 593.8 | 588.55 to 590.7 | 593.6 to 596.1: -0.220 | 11.7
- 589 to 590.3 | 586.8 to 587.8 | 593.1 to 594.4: 0.218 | 12.8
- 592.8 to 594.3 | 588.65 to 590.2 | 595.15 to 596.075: -0.066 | 12.2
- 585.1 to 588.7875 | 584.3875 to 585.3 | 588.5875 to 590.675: -0.170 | 11.9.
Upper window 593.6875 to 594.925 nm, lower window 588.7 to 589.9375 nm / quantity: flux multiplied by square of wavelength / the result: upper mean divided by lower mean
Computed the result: 1.31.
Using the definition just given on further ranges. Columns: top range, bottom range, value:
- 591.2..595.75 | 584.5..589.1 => 1.05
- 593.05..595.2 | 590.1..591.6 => 1.05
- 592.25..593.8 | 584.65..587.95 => 1.02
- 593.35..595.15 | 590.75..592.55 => 1.04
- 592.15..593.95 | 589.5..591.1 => 1.09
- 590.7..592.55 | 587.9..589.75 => 1.17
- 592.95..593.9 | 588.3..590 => 1.23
